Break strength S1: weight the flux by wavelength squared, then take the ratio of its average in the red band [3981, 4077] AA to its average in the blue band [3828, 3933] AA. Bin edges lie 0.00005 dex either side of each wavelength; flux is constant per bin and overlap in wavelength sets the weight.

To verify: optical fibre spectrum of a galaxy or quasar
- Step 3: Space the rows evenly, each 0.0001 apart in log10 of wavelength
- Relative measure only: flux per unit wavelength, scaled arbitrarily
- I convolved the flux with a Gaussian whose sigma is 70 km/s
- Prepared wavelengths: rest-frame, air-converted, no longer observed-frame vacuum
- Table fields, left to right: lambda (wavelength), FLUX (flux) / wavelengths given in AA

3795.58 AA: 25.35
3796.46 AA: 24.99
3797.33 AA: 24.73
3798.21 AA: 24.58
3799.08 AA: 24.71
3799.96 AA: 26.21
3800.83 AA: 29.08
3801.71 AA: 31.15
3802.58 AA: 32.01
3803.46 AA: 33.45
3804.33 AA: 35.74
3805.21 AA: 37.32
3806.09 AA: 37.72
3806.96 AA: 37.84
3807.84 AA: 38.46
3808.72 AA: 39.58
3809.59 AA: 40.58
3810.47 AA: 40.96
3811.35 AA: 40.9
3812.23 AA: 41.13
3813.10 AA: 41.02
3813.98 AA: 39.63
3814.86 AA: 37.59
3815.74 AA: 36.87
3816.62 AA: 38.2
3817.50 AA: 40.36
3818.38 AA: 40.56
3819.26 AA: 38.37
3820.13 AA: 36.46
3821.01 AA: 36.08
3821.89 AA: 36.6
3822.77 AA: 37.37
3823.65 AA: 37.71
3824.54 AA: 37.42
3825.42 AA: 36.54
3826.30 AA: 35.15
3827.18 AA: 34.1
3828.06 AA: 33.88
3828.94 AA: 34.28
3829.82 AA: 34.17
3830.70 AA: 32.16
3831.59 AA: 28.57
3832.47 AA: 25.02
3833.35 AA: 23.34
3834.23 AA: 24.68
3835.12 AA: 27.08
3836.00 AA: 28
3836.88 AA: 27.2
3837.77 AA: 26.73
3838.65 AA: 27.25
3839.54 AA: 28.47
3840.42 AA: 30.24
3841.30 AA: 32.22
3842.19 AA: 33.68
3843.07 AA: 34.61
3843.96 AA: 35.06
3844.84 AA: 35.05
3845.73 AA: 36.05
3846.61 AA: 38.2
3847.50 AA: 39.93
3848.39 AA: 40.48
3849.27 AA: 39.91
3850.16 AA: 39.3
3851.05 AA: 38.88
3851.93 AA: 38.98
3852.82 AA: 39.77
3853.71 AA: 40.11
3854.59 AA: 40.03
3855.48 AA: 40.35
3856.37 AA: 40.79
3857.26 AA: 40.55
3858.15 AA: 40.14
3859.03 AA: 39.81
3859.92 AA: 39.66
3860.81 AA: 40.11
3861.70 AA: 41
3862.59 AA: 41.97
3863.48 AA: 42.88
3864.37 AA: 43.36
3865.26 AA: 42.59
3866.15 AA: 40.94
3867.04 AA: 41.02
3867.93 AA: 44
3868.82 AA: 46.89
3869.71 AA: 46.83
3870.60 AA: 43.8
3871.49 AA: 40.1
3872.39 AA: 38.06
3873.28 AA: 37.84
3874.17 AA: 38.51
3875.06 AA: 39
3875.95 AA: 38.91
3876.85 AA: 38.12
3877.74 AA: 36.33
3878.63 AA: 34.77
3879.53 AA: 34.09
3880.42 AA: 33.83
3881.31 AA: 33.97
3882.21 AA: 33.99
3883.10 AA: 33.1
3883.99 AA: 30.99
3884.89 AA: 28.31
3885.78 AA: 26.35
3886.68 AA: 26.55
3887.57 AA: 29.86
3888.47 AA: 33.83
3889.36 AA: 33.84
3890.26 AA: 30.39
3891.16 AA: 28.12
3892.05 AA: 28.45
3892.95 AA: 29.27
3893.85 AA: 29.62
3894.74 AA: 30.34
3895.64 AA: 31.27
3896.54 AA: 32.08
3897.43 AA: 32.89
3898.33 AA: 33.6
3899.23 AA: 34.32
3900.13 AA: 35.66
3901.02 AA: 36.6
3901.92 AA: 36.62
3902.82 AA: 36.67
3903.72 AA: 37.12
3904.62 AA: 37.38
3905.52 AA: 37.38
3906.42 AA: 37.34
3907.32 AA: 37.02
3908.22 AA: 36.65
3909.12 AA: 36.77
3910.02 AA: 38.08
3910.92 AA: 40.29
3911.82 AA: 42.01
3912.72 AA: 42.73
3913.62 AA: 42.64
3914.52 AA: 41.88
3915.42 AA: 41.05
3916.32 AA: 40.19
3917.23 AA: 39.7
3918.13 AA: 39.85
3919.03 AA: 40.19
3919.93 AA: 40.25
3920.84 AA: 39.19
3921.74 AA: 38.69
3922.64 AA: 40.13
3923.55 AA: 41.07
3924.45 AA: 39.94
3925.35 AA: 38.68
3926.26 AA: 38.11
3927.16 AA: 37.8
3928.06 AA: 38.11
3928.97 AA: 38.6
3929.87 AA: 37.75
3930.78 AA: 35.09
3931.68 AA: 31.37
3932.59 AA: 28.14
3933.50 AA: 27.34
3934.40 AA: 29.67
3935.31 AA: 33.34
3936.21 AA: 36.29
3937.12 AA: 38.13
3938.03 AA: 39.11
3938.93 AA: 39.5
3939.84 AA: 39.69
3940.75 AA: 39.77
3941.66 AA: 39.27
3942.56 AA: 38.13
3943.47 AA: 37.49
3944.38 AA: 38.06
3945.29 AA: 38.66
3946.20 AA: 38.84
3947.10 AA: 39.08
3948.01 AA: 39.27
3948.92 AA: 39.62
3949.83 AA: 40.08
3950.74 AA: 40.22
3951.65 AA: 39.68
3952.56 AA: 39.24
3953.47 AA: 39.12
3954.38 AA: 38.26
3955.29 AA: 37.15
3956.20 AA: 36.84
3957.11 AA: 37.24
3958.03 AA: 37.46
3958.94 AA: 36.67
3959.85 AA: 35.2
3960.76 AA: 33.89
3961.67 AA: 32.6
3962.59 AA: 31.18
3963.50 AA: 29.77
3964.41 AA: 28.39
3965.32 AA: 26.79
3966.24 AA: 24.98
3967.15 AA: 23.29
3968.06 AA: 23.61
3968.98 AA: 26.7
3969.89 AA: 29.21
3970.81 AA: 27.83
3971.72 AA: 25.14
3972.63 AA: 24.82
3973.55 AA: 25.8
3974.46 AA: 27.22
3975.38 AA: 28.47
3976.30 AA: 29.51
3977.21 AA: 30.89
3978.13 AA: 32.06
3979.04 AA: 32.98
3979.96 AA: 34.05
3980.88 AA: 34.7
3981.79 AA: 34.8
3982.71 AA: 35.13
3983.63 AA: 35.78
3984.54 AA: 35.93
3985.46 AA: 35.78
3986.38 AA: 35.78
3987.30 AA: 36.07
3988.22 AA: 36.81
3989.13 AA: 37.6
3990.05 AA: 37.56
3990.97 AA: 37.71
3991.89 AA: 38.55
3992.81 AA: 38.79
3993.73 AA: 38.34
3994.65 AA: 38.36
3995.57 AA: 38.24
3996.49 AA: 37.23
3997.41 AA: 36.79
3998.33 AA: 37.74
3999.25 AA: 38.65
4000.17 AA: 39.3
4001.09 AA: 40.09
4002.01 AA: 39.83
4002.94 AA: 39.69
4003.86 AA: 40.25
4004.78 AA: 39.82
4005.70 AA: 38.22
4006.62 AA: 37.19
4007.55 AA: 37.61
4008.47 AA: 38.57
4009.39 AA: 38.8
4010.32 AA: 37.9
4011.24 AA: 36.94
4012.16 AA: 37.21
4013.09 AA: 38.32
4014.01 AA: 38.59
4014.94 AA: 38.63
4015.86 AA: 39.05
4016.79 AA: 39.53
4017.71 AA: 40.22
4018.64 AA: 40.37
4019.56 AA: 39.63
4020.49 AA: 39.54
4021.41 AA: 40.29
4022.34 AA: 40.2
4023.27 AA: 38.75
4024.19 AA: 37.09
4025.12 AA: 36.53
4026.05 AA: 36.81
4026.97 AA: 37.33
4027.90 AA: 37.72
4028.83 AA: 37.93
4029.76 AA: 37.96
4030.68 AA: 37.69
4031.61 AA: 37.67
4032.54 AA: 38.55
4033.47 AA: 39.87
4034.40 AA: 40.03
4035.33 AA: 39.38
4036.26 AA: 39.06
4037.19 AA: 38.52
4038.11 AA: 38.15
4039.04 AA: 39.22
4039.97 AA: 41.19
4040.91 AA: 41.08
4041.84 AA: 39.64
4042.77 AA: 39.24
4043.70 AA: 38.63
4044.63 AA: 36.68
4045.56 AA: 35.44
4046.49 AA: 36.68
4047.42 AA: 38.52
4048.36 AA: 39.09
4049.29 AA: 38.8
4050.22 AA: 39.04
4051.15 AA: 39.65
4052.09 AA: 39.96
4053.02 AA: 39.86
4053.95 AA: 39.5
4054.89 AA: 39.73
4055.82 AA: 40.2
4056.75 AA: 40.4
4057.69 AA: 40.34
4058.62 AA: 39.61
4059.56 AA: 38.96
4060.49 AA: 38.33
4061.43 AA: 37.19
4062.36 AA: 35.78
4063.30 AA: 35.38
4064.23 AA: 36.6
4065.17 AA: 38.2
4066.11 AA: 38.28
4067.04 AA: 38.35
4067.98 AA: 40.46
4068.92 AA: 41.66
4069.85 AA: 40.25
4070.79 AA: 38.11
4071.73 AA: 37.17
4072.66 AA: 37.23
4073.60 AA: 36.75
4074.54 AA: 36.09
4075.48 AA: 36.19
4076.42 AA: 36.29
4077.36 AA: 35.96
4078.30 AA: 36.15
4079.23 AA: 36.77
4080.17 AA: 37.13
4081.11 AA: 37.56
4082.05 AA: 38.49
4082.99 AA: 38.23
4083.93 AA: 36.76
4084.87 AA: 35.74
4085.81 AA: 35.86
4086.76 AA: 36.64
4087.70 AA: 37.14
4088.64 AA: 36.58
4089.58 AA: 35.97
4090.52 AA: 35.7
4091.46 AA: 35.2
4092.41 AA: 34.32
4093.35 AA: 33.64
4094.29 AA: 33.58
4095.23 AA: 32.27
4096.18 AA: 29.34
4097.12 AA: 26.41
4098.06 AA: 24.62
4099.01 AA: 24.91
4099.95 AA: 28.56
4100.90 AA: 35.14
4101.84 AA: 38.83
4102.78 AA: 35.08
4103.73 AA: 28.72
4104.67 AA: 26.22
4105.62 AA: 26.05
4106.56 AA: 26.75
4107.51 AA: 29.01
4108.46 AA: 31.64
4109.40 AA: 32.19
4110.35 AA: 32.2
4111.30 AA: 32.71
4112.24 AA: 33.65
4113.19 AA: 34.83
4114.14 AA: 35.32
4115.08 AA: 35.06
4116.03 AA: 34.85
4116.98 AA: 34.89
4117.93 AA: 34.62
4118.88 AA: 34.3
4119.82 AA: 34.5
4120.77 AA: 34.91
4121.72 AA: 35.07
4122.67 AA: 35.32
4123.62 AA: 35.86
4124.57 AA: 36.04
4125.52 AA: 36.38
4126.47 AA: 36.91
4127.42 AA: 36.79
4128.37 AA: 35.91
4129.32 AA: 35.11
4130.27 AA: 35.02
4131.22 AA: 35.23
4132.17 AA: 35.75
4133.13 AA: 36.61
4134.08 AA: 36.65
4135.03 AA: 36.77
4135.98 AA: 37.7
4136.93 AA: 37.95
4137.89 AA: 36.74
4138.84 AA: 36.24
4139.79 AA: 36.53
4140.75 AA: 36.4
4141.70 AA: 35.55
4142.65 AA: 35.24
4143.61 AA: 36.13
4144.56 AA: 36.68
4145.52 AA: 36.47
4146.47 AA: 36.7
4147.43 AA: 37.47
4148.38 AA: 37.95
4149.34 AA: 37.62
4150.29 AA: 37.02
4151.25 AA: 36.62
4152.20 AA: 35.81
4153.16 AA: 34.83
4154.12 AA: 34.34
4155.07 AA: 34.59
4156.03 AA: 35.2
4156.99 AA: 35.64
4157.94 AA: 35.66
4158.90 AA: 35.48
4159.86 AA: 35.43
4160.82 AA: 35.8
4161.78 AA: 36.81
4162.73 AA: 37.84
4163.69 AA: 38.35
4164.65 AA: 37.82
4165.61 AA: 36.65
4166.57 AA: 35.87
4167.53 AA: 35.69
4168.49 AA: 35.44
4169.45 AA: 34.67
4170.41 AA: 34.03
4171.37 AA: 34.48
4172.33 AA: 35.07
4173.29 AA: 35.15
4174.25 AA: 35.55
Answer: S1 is 1.14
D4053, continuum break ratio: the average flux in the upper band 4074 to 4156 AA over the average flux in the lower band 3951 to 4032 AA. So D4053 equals 0.98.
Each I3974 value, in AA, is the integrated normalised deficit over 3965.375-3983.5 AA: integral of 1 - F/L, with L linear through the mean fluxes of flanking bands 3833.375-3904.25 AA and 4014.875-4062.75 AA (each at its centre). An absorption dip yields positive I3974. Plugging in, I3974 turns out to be 4.12 AA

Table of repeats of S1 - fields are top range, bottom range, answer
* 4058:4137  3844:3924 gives 1.04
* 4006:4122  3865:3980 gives 1.11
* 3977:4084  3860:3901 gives 1.15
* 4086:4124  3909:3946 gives 0.94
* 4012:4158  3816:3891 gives 1.14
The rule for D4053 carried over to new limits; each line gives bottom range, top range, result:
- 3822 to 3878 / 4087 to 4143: 0.92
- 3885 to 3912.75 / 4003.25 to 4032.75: 1.13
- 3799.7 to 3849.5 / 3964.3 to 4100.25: 1.05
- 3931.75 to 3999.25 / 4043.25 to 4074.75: 1.11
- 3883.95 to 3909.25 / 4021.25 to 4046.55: 1.17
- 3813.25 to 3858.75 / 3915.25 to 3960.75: 1.07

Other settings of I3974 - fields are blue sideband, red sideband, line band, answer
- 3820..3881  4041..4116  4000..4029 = -2.15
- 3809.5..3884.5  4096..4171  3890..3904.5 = 1.45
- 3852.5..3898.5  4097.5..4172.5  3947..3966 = 0.07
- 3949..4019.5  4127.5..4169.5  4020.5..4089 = -4.79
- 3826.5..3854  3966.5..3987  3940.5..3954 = -3.52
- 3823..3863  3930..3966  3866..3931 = -2.11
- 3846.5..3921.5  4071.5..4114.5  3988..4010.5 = -1.93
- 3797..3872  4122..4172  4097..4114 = 2.62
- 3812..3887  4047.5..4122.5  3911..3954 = -2.72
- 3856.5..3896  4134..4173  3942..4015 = 2.03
